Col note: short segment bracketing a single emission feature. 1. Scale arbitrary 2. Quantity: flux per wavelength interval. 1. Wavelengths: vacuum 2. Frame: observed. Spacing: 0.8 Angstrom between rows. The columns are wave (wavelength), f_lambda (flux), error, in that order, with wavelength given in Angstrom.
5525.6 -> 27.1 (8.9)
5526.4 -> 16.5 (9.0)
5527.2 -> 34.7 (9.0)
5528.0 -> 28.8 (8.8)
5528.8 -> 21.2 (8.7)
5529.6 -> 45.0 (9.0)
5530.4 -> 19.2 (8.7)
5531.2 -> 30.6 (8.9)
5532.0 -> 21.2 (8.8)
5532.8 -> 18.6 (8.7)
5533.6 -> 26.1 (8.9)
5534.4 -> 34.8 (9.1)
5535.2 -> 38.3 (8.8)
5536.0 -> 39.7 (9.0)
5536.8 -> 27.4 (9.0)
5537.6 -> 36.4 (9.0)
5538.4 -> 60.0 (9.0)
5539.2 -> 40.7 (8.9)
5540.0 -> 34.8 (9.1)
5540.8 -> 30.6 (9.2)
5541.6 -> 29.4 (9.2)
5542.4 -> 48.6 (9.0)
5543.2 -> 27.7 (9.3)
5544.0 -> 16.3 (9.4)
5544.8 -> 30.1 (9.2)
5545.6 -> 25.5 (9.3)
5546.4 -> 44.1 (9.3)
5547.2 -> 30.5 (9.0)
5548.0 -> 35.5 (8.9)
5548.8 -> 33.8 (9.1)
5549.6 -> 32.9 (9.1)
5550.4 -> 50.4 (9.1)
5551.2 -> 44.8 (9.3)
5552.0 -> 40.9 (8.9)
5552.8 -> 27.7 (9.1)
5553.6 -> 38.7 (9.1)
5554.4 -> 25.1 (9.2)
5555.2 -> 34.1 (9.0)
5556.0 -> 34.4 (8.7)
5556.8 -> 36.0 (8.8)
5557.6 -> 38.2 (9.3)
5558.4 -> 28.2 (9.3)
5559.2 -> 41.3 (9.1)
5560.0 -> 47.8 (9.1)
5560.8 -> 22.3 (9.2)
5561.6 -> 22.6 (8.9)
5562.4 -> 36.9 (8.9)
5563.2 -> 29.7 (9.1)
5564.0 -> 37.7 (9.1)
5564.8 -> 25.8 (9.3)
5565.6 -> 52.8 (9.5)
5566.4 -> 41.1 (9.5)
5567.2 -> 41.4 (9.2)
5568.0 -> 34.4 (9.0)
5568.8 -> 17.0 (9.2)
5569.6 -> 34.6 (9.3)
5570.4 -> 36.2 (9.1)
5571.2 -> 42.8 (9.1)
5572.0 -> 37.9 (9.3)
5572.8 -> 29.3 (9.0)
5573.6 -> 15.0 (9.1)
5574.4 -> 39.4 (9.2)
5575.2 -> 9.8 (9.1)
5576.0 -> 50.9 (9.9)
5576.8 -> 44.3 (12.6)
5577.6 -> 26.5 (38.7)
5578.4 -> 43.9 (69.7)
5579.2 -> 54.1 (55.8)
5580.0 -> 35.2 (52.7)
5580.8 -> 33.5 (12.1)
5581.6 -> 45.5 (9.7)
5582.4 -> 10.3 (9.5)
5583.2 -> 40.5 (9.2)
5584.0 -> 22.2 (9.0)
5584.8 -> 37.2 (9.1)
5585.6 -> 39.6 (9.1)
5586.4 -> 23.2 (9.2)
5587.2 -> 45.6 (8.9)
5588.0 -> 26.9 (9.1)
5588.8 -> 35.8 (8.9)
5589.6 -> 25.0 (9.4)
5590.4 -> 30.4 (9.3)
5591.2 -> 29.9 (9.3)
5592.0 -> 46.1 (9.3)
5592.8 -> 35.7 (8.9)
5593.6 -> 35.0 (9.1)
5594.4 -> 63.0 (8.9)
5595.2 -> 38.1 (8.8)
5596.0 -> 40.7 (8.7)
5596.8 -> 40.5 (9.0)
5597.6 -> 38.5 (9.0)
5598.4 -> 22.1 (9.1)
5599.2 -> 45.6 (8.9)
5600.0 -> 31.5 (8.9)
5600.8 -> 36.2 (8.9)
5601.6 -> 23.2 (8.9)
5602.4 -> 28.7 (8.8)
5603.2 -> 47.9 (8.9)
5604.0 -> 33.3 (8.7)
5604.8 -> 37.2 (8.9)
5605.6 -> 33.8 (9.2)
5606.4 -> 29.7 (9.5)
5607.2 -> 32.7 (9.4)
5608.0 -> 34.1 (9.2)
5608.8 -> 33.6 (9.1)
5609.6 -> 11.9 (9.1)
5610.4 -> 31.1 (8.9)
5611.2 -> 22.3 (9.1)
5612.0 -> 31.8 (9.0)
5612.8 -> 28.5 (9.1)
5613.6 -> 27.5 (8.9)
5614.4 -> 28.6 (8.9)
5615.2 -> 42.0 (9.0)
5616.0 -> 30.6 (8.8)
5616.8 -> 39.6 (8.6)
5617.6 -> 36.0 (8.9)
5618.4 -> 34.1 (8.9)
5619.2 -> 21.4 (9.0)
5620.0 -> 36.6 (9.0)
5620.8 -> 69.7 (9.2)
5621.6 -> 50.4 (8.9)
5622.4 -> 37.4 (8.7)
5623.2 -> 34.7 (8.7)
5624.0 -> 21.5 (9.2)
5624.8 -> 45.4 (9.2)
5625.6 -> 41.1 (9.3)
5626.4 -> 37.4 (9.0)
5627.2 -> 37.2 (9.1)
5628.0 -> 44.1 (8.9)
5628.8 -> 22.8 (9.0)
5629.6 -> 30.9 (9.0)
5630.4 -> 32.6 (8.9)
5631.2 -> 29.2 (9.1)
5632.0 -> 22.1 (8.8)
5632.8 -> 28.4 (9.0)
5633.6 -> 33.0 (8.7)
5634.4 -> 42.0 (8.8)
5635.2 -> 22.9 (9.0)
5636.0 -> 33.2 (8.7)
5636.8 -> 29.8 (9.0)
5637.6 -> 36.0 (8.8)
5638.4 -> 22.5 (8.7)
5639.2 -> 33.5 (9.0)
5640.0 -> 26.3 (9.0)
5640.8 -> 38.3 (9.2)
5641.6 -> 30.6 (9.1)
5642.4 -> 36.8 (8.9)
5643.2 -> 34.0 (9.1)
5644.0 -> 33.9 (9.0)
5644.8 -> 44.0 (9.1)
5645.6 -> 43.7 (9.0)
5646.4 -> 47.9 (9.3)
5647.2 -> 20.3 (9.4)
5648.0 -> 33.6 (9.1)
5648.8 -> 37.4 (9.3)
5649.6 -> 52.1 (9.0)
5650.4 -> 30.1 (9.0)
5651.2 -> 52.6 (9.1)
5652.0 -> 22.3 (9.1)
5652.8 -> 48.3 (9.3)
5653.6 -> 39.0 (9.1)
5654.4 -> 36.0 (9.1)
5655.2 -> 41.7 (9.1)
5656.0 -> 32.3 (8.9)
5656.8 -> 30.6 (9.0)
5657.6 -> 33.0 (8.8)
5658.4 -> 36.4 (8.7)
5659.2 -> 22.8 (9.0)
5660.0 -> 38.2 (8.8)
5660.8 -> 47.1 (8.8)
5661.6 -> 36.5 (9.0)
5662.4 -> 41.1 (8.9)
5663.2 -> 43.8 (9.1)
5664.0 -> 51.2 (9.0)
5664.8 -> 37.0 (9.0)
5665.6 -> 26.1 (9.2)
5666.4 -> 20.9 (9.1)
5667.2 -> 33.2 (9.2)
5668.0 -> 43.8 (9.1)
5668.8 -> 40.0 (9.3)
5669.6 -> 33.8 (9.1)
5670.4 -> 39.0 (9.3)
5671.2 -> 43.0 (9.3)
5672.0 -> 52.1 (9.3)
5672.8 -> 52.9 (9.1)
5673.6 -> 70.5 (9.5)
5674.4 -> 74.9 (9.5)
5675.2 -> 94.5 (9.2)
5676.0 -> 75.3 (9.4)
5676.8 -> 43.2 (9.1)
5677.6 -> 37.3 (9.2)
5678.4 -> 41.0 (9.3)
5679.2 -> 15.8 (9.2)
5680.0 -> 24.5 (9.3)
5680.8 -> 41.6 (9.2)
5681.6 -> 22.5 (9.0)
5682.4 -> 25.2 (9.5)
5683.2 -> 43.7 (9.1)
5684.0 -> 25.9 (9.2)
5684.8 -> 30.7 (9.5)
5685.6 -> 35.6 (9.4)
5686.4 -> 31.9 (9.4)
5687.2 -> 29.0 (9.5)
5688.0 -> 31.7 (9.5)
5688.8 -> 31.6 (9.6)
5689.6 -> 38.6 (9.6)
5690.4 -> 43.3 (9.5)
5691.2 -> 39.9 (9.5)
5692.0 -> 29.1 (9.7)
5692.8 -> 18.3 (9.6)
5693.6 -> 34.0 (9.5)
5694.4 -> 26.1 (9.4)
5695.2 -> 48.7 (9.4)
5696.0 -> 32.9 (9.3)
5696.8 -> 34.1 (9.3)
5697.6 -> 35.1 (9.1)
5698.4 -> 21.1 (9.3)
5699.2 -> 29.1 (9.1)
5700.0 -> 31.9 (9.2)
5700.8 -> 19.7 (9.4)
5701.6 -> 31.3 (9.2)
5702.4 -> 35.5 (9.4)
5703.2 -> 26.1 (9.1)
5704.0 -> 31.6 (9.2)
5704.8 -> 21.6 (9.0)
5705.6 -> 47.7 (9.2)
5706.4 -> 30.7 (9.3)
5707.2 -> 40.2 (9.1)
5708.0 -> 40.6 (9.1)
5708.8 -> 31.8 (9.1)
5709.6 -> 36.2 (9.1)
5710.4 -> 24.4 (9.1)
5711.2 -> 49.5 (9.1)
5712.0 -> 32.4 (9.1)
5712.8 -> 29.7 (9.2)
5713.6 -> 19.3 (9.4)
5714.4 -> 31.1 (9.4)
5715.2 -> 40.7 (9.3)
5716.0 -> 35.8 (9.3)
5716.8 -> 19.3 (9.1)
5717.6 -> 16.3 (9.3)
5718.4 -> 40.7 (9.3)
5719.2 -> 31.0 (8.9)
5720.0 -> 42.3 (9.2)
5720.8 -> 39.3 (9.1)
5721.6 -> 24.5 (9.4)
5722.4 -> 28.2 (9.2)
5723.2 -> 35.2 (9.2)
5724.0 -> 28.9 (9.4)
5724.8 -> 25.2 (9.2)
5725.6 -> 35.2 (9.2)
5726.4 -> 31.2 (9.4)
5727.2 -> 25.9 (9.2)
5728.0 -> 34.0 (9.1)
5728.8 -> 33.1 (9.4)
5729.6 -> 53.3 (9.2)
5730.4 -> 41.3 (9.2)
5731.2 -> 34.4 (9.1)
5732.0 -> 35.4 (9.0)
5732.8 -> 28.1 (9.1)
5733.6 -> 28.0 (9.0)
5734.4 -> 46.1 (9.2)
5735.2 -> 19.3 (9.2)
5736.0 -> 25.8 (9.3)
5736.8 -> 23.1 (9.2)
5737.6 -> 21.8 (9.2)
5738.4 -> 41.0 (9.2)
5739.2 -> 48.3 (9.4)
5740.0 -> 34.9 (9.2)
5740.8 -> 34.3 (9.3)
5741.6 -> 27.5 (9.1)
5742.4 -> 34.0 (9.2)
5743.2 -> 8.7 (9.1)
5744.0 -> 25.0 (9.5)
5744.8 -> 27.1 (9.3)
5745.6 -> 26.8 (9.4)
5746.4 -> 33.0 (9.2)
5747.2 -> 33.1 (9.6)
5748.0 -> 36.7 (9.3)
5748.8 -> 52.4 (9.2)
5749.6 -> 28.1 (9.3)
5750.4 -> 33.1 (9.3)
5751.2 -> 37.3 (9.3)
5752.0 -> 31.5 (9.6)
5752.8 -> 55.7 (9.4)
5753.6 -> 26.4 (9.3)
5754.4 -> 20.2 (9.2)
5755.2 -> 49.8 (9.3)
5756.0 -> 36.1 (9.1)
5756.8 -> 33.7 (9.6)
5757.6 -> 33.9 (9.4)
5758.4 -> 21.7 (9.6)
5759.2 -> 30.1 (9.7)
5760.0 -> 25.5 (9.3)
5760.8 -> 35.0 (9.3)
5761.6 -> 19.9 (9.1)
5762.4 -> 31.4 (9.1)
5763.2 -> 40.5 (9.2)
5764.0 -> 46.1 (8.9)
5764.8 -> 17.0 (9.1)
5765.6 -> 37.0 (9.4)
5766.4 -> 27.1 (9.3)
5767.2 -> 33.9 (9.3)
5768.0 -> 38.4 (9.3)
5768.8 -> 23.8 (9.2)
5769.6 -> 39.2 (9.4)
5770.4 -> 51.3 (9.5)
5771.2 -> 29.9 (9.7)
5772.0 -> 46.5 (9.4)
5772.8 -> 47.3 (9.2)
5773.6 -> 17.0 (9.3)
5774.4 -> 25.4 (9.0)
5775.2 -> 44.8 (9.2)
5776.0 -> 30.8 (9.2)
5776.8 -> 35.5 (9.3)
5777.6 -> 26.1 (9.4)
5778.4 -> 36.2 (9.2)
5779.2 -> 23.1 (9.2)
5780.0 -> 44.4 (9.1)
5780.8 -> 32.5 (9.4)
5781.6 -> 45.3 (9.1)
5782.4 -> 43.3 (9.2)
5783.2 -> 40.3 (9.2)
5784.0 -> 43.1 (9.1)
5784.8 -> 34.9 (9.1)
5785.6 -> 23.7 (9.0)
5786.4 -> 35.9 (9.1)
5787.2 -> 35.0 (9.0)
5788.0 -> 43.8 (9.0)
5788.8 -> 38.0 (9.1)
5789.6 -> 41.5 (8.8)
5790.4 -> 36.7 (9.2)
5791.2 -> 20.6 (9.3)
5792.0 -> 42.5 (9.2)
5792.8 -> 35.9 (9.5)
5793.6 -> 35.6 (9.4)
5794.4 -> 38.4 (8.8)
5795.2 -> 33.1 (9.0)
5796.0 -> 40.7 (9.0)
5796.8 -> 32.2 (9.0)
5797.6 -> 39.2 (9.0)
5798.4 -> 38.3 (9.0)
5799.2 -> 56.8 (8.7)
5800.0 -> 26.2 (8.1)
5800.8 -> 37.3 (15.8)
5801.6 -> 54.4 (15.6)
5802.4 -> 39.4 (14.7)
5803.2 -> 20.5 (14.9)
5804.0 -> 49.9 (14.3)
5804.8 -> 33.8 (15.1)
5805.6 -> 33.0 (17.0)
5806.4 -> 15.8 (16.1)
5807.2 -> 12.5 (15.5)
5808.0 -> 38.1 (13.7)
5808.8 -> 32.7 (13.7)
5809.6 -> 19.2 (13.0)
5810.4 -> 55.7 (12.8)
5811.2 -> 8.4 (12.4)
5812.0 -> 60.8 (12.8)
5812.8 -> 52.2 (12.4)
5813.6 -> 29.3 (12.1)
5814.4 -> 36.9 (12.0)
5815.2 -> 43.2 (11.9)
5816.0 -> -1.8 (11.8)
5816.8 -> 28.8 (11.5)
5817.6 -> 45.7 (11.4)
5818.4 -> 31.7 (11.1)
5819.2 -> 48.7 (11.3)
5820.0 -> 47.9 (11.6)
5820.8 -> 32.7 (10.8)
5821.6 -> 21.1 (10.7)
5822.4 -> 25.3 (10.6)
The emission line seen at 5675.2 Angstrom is [O III]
